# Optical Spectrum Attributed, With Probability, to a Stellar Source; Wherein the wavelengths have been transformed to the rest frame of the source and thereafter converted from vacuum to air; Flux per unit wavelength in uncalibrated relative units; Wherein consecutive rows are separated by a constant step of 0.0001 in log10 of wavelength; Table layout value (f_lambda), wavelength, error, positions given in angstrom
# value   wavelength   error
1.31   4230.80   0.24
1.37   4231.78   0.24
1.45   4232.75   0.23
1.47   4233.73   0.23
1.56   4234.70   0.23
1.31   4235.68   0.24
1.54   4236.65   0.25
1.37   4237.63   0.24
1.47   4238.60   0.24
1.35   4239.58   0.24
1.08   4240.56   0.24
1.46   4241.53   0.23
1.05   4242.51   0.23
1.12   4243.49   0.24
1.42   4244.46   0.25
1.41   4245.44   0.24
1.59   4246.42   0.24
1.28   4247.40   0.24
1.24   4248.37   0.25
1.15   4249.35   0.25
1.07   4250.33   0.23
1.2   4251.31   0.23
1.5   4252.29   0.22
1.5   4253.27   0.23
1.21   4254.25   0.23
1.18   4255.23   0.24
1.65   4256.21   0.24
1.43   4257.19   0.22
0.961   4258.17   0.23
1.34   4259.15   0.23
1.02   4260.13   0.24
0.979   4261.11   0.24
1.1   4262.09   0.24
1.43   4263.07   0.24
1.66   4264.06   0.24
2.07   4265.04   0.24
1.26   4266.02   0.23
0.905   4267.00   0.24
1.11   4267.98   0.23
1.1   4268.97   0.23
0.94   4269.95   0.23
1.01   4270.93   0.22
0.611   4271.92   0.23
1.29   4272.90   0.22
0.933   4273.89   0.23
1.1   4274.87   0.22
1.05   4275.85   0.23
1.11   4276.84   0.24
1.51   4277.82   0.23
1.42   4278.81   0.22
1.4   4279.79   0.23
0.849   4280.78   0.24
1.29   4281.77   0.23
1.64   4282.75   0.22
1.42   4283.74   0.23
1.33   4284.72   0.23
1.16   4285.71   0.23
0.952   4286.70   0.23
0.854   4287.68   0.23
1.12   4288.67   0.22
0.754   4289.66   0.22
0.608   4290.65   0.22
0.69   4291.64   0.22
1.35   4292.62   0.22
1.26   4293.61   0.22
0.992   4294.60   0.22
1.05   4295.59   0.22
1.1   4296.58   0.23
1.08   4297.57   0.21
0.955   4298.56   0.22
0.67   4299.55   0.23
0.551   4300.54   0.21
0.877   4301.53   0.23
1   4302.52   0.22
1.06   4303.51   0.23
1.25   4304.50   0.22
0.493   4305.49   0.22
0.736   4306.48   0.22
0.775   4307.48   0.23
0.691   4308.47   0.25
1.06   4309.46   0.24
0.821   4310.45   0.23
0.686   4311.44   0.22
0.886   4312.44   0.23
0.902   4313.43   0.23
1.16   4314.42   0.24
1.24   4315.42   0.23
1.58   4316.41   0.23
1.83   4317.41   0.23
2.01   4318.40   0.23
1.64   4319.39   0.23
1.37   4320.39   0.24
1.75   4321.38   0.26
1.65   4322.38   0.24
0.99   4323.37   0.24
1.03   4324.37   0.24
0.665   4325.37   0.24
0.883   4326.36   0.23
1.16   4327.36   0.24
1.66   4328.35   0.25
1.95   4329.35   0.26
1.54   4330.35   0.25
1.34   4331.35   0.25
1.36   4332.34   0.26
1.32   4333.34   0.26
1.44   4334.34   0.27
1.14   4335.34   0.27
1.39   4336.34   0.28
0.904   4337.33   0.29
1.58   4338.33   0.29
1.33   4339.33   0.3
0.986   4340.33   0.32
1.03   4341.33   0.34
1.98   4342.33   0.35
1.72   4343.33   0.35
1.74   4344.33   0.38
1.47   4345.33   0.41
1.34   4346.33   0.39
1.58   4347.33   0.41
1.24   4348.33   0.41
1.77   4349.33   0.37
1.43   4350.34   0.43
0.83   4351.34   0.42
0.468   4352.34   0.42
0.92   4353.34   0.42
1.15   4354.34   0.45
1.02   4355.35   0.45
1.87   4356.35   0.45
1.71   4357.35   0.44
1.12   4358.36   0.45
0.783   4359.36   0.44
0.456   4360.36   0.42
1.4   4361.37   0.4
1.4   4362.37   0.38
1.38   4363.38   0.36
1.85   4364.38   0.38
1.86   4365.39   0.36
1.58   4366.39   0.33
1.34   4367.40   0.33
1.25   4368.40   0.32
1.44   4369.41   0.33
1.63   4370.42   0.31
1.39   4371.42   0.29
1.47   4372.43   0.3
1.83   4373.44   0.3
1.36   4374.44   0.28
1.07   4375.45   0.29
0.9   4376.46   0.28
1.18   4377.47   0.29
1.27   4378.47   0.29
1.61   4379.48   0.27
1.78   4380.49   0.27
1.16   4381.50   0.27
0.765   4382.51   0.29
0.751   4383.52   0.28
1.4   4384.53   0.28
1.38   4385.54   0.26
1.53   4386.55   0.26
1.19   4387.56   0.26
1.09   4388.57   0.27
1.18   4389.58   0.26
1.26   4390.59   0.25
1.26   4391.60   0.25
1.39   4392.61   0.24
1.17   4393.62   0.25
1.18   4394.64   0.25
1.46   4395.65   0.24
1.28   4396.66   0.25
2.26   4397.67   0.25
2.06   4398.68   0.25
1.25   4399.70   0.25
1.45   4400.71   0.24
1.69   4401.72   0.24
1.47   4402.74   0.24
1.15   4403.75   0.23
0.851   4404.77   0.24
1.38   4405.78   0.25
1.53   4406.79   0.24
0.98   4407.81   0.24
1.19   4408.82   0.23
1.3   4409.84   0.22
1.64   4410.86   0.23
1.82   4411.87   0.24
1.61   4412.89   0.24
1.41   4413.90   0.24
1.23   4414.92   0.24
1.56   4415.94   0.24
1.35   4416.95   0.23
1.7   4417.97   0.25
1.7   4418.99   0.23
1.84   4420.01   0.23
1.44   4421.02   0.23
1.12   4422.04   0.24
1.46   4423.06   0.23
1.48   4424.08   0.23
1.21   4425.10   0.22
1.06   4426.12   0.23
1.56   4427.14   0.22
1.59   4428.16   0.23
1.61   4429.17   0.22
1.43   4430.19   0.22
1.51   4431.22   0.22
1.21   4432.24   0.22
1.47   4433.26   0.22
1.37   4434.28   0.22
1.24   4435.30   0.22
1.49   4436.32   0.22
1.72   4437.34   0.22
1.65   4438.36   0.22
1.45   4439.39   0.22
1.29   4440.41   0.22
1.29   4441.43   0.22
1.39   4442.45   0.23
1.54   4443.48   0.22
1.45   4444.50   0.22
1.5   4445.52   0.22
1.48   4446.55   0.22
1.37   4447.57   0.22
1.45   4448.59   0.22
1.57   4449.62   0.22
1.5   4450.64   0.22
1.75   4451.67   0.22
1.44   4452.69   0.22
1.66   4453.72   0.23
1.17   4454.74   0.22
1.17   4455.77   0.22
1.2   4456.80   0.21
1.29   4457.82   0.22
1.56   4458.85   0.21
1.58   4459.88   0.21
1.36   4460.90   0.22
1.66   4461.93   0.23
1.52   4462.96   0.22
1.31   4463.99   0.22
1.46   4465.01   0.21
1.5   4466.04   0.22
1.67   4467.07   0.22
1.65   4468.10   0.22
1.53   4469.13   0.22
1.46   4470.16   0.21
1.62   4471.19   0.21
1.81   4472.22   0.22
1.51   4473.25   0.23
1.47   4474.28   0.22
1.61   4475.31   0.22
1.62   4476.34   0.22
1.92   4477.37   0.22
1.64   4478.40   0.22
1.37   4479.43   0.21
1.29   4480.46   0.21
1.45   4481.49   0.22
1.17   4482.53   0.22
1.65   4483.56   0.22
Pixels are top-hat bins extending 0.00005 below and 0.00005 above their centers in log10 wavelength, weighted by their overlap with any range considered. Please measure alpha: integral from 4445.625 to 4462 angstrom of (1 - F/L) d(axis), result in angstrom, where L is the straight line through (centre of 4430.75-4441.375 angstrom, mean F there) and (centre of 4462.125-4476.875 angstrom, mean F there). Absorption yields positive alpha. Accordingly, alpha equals 0.6 angstrom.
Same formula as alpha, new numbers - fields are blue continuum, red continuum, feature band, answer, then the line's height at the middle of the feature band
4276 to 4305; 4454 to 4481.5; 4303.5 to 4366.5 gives -4.5 angstrom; 1.18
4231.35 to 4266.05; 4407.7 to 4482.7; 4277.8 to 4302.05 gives 5.3 angstrom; 1.37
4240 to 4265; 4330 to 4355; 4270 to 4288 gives 2.0 angstrom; 1.3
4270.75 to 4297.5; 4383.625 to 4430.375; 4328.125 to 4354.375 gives -2.3 angstrom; 1.25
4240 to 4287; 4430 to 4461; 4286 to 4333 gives 6.7 angstrom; 1.29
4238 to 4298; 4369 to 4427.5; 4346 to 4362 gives 1.5 angstrom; 1.32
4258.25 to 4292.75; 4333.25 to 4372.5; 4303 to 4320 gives 1.8 angstrom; 1.24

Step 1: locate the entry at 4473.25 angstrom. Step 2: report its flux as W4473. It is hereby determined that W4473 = 1.51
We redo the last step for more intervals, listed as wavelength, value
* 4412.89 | 1.61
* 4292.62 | 1.35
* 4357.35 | 1.71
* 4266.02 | 1.26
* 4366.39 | 1.58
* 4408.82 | 1.19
